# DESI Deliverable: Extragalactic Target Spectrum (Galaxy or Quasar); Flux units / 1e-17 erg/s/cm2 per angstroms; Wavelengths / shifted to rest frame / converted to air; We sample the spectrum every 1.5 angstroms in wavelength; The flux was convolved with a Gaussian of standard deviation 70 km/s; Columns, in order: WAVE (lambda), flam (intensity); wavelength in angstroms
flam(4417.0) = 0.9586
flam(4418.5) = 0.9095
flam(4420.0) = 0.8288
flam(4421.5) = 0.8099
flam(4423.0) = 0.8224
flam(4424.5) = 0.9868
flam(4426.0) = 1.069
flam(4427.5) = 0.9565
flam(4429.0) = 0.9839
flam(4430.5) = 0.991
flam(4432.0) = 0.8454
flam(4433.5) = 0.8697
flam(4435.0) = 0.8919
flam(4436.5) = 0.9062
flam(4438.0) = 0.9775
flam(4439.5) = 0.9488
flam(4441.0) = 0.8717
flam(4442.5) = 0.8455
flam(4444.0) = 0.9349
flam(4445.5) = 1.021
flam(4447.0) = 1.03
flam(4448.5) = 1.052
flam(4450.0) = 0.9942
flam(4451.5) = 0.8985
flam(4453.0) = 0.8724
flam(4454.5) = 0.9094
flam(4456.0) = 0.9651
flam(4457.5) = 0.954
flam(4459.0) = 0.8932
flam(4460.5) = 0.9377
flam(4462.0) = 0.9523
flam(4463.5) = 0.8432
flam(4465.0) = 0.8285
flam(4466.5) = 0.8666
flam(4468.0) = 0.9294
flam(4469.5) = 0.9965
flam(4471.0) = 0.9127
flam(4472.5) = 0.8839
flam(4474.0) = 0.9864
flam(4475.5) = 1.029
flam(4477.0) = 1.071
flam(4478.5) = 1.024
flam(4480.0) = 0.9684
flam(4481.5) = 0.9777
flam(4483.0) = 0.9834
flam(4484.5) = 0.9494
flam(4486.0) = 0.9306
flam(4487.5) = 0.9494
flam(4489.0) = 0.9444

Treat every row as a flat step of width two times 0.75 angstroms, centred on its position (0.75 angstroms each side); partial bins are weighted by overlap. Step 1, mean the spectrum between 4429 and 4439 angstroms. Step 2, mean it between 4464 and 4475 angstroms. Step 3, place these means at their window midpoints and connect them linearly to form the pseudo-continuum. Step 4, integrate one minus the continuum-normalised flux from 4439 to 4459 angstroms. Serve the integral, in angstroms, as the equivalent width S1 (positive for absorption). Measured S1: -0.6 angstroms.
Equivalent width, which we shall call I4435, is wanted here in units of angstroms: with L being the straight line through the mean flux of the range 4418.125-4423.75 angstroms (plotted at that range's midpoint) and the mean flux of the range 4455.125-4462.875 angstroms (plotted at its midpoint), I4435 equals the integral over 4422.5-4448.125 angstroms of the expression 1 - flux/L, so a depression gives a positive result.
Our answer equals -1.9 angstroms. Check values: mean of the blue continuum 0.838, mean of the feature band 0.941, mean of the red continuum 0.938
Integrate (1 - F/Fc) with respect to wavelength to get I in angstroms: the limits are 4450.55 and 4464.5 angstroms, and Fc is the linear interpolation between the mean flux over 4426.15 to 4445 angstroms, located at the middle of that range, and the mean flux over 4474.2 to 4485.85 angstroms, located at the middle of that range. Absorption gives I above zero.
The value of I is 0.7 angstroms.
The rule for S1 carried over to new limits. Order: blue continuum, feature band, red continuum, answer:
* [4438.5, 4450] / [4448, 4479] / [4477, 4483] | 1.3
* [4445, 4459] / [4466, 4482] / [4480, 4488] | -0.2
